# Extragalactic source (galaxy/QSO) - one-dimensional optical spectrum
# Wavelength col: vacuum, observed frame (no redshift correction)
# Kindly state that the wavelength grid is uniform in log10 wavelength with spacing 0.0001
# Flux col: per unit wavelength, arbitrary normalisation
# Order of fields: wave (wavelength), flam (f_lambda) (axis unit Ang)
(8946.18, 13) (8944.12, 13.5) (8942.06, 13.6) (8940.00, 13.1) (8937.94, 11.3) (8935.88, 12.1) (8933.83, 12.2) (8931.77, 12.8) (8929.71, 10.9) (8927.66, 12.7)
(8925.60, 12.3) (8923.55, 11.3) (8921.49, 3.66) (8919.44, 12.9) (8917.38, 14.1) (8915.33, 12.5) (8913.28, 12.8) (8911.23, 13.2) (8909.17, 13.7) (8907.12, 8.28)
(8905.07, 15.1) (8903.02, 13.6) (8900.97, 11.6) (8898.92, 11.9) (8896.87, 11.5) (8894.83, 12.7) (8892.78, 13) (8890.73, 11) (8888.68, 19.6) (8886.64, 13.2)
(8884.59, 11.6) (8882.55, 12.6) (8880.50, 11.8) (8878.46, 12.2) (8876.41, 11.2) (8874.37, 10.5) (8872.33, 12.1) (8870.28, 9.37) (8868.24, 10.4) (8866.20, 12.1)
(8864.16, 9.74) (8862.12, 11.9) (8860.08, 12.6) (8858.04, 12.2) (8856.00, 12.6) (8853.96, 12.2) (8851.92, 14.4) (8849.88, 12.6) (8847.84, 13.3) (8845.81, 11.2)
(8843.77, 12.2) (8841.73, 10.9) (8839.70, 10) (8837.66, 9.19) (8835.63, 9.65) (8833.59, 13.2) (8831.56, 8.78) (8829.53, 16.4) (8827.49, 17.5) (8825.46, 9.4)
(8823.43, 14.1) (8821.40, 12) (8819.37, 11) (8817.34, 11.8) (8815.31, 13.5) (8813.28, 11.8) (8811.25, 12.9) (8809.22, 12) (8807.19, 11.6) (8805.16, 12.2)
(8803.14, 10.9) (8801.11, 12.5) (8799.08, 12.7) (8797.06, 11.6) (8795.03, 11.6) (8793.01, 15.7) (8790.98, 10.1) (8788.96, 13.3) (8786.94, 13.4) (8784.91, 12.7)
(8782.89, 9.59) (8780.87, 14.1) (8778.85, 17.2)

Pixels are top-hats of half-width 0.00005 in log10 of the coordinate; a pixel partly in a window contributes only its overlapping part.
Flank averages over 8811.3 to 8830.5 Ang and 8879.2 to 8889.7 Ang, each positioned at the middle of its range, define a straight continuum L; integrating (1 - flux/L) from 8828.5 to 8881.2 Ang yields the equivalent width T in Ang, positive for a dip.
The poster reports 6.9 Ang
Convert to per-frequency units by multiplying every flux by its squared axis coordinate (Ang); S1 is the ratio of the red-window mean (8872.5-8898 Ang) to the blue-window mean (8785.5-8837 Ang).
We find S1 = 1.0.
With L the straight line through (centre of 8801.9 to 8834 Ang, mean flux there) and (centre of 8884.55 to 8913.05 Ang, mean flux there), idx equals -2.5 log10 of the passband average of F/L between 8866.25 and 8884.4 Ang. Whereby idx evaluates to 0.13 mag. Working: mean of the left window 12.4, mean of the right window 12.9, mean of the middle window 11.3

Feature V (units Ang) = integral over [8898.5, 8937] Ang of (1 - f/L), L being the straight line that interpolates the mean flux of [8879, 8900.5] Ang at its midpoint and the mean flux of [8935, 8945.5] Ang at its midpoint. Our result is 2.4 Ang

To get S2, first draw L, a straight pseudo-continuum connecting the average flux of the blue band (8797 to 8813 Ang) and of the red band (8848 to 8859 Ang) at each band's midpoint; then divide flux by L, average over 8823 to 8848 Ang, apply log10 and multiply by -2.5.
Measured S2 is 0.058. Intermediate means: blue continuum 12.1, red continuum 12.8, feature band 11.9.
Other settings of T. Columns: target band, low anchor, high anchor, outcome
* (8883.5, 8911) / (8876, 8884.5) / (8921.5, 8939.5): -2.4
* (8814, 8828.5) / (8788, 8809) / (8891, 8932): -0.7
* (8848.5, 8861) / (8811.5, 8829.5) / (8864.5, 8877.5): -1.4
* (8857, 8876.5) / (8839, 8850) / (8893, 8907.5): 1.2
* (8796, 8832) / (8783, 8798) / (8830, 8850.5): -1.8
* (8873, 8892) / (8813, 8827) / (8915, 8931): -1.7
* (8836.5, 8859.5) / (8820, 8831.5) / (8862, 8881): 0.6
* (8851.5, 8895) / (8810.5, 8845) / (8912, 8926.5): -1.8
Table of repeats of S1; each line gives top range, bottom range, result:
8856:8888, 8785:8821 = 0.97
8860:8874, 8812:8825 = 0.91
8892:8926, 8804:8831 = 0.96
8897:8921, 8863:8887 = 1.10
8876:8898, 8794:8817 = 1.08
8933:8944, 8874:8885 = 1.08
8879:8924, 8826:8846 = 1.06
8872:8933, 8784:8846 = 1.03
